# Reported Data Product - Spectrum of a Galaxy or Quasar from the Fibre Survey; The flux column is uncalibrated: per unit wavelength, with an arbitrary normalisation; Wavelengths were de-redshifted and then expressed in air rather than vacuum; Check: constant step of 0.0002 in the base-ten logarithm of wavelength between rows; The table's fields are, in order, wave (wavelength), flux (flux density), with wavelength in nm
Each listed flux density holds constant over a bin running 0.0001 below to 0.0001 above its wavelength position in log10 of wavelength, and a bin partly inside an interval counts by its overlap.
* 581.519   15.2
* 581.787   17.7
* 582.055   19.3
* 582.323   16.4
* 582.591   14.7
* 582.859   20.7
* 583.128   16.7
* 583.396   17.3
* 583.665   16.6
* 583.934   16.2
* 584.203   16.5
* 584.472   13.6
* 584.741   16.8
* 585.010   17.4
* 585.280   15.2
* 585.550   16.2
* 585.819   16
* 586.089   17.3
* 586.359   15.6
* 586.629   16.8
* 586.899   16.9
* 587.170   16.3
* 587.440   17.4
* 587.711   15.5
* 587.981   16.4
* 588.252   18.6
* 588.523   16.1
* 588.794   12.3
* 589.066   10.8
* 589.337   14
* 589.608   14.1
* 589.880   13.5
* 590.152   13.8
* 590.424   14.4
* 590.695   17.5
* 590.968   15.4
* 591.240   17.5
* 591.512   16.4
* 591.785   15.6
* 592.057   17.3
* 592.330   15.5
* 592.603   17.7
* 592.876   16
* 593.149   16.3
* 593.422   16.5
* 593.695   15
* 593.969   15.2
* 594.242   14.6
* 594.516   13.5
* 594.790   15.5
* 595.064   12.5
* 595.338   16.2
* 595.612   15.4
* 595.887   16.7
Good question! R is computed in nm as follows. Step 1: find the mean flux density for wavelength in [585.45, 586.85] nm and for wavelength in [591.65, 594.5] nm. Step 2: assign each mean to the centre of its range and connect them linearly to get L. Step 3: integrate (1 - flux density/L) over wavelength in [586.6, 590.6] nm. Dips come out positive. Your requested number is 0.28 nm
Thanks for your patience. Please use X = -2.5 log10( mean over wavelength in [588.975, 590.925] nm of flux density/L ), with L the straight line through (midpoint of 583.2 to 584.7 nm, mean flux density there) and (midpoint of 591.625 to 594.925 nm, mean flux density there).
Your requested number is 0.12 mag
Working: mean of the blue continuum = 16.1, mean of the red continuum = 15.7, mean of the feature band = 14.2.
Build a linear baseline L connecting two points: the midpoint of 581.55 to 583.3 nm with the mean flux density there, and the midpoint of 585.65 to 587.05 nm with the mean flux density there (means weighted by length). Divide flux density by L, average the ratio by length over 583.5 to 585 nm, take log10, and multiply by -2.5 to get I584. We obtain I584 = 0.06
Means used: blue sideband 17.4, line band 16.1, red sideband 16.5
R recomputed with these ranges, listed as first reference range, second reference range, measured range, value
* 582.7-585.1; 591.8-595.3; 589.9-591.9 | 0.024 nm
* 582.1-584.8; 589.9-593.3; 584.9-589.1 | 0.086 nm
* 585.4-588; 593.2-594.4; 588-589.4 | 0.139 nm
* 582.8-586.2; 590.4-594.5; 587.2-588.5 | -0.041 nm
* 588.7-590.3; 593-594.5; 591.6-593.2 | -0.192 nm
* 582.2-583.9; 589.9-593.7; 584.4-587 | 0.075 nm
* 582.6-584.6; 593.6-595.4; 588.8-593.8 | -0.056 nm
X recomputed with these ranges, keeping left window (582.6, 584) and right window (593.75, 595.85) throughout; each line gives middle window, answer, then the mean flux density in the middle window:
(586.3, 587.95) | 0.00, 16.5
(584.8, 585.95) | 0.04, 16.2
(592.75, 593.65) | -0.07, 16.2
